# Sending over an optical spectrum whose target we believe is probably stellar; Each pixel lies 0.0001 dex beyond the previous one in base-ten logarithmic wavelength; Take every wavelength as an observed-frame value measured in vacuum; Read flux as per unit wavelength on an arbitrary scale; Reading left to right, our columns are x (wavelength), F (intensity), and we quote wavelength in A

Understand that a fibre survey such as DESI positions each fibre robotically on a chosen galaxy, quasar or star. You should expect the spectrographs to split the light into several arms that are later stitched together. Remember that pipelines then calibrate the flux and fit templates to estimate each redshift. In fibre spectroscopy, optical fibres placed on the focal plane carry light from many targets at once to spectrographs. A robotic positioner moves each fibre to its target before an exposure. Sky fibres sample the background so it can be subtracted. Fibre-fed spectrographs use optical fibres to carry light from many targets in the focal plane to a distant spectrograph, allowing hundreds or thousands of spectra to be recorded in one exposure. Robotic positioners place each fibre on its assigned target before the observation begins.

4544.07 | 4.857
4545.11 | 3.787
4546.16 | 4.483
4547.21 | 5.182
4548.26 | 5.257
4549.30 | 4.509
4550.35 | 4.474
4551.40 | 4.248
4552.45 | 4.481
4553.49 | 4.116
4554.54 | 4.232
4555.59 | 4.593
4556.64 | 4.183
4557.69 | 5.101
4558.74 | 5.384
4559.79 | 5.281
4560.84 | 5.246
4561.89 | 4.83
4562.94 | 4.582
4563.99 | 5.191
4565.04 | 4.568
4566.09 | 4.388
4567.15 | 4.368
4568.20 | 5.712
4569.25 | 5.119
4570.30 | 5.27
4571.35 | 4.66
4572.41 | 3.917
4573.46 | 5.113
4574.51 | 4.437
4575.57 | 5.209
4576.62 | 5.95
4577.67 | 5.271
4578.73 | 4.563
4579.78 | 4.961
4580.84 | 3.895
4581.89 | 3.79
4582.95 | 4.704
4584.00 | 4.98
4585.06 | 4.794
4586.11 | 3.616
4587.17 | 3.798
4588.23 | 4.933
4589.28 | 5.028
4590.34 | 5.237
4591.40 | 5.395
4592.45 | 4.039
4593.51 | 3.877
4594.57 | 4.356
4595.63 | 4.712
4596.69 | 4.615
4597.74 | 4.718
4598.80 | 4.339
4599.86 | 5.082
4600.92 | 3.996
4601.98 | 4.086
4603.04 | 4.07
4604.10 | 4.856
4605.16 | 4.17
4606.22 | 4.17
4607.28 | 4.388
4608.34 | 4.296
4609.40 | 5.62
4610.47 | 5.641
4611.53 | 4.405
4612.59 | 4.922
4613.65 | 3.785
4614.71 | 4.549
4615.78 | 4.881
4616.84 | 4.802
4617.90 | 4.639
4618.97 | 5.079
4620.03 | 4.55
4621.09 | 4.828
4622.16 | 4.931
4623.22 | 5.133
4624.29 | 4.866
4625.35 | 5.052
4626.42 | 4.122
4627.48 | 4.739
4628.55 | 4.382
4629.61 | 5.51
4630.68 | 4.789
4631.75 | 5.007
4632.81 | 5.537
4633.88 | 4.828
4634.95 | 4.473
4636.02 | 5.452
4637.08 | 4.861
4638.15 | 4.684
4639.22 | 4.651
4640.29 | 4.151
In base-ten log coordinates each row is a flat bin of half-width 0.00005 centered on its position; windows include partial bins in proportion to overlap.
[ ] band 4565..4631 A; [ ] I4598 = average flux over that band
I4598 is 4.68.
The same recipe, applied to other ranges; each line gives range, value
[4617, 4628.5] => 4.78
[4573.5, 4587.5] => 4.64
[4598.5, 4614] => 4.53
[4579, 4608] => 4.47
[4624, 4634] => 4.89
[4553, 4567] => 4.73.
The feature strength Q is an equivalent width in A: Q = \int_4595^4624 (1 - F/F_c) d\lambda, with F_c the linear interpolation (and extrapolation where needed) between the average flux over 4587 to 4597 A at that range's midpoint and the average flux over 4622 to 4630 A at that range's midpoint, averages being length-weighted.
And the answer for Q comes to 0.6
